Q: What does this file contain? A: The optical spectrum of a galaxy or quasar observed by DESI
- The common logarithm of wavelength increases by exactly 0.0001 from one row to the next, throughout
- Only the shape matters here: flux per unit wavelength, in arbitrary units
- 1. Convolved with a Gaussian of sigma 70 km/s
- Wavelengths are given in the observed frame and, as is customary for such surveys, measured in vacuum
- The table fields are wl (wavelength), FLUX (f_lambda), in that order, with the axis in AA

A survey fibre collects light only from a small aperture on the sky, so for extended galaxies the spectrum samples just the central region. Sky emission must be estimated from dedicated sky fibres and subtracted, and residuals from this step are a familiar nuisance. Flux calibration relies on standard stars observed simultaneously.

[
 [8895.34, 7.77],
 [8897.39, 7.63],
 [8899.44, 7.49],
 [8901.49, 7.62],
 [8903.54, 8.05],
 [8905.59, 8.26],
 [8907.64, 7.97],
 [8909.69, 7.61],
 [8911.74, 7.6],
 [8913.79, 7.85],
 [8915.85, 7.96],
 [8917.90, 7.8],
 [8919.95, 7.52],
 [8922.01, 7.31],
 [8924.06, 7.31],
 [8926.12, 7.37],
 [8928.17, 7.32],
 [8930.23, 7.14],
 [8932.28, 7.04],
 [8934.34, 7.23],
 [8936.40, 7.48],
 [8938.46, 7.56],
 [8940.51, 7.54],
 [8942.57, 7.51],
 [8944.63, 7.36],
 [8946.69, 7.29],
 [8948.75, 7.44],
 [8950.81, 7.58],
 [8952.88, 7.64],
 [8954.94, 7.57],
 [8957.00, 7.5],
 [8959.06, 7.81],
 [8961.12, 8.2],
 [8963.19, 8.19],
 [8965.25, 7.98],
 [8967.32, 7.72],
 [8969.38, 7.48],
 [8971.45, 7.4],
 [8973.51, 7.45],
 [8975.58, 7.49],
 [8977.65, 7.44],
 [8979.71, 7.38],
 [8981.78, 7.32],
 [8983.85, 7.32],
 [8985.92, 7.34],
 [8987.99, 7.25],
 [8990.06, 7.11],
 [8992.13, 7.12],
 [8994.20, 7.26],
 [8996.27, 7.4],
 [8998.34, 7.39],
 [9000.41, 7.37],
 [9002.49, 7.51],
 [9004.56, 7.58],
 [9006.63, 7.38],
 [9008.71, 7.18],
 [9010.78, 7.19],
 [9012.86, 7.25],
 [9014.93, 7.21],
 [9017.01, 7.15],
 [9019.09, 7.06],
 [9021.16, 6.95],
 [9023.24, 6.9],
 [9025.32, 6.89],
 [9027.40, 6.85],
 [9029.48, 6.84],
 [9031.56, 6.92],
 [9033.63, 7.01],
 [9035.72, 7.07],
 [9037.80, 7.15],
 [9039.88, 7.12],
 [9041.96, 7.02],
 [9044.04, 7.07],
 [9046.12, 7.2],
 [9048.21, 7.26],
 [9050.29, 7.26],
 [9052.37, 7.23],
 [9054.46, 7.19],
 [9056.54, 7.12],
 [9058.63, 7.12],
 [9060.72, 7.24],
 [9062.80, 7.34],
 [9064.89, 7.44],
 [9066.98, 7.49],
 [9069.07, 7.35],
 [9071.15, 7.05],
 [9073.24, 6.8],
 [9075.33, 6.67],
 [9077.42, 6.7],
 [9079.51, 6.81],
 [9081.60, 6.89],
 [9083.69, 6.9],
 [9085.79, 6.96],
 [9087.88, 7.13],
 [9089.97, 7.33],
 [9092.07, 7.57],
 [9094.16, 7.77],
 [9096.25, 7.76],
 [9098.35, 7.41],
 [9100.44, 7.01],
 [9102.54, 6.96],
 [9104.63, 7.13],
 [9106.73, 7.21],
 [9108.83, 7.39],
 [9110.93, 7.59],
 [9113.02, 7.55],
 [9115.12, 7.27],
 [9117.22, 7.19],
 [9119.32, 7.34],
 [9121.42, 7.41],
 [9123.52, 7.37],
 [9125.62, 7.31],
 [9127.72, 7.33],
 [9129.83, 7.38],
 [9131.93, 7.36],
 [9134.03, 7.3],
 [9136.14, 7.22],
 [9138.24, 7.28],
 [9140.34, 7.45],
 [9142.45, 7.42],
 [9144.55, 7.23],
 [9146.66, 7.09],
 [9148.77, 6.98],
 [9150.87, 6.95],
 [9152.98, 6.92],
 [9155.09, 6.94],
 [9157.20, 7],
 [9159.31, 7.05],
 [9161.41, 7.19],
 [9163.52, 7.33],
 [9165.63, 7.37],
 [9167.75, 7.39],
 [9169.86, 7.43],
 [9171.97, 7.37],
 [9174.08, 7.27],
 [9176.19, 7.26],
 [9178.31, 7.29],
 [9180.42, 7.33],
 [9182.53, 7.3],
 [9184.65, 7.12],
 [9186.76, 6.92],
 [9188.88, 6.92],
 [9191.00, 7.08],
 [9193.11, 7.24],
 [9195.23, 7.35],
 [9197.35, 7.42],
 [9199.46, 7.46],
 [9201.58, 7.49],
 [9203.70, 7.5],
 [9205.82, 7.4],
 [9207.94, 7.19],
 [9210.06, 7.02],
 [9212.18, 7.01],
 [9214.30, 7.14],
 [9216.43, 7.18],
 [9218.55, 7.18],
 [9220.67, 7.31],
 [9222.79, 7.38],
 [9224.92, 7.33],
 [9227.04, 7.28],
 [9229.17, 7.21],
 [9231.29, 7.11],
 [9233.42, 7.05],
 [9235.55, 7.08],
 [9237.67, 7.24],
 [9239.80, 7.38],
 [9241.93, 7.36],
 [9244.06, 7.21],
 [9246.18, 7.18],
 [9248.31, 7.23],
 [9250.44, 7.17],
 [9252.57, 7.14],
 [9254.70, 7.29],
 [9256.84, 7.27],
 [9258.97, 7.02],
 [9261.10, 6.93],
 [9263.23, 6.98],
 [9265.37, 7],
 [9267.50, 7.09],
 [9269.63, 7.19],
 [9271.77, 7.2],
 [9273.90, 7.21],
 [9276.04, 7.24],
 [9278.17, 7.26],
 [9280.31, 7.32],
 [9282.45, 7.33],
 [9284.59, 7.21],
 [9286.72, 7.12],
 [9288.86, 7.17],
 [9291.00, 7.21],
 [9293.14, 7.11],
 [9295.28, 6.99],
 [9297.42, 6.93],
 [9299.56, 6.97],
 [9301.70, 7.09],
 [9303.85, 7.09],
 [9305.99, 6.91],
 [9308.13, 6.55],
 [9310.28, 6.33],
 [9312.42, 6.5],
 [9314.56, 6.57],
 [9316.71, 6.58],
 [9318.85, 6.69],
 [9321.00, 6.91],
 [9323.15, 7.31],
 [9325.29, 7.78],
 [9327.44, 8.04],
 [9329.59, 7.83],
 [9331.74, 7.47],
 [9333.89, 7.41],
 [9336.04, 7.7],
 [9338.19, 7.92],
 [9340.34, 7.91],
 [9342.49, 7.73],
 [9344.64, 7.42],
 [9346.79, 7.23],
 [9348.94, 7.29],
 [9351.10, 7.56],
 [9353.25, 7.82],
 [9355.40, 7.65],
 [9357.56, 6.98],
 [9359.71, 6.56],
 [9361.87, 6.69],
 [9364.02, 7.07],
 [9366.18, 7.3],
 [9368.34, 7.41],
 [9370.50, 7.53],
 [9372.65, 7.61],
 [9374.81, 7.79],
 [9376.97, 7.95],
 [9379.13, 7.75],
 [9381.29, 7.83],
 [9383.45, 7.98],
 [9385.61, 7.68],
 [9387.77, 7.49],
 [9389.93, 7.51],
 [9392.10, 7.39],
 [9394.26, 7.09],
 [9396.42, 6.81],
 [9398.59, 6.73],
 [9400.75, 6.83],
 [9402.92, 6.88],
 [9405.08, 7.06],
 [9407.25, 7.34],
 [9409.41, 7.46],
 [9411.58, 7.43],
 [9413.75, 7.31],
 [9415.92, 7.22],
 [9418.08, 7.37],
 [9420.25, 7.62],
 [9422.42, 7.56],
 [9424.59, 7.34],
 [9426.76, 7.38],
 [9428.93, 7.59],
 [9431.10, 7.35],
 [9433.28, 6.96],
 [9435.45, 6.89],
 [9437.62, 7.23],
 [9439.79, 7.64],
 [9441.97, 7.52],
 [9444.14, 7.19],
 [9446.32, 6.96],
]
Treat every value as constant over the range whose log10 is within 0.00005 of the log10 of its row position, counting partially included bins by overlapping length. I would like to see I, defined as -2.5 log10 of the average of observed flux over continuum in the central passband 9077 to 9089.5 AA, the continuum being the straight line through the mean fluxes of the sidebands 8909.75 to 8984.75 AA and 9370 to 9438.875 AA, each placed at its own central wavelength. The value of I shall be 0.08 mag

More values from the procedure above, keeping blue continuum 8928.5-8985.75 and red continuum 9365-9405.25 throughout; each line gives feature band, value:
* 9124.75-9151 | 0.030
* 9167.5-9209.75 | 0.026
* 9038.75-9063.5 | 0.046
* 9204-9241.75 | 0.035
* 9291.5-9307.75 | 0.064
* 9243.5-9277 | 0.044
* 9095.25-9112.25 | 0.025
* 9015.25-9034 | 0.081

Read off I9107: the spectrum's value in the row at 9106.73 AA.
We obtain 7.21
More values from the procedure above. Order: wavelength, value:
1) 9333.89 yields 7.41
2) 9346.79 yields 7.23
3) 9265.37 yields 7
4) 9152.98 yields 6.92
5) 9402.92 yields 6.88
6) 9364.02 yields 7.07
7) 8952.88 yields 7.64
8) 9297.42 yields 6.93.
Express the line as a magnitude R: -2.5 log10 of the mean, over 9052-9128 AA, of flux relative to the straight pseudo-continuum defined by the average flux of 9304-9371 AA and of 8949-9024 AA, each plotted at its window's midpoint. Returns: 0.02 mag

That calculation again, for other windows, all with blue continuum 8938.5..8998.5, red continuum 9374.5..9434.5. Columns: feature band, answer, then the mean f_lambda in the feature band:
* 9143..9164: 0.056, 7.07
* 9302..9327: 0.080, 6.88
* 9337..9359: -0.021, 7.54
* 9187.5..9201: 0.028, 7.25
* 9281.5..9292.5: 0.030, 7.2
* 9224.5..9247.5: 0.030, 7.22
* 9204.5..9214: 0.040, 7.16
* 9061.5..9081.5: 0.060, 7.07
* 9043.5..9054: 0.040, 7.21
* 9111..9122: 0.012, 7.37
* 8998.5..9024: 0.037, 7.24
